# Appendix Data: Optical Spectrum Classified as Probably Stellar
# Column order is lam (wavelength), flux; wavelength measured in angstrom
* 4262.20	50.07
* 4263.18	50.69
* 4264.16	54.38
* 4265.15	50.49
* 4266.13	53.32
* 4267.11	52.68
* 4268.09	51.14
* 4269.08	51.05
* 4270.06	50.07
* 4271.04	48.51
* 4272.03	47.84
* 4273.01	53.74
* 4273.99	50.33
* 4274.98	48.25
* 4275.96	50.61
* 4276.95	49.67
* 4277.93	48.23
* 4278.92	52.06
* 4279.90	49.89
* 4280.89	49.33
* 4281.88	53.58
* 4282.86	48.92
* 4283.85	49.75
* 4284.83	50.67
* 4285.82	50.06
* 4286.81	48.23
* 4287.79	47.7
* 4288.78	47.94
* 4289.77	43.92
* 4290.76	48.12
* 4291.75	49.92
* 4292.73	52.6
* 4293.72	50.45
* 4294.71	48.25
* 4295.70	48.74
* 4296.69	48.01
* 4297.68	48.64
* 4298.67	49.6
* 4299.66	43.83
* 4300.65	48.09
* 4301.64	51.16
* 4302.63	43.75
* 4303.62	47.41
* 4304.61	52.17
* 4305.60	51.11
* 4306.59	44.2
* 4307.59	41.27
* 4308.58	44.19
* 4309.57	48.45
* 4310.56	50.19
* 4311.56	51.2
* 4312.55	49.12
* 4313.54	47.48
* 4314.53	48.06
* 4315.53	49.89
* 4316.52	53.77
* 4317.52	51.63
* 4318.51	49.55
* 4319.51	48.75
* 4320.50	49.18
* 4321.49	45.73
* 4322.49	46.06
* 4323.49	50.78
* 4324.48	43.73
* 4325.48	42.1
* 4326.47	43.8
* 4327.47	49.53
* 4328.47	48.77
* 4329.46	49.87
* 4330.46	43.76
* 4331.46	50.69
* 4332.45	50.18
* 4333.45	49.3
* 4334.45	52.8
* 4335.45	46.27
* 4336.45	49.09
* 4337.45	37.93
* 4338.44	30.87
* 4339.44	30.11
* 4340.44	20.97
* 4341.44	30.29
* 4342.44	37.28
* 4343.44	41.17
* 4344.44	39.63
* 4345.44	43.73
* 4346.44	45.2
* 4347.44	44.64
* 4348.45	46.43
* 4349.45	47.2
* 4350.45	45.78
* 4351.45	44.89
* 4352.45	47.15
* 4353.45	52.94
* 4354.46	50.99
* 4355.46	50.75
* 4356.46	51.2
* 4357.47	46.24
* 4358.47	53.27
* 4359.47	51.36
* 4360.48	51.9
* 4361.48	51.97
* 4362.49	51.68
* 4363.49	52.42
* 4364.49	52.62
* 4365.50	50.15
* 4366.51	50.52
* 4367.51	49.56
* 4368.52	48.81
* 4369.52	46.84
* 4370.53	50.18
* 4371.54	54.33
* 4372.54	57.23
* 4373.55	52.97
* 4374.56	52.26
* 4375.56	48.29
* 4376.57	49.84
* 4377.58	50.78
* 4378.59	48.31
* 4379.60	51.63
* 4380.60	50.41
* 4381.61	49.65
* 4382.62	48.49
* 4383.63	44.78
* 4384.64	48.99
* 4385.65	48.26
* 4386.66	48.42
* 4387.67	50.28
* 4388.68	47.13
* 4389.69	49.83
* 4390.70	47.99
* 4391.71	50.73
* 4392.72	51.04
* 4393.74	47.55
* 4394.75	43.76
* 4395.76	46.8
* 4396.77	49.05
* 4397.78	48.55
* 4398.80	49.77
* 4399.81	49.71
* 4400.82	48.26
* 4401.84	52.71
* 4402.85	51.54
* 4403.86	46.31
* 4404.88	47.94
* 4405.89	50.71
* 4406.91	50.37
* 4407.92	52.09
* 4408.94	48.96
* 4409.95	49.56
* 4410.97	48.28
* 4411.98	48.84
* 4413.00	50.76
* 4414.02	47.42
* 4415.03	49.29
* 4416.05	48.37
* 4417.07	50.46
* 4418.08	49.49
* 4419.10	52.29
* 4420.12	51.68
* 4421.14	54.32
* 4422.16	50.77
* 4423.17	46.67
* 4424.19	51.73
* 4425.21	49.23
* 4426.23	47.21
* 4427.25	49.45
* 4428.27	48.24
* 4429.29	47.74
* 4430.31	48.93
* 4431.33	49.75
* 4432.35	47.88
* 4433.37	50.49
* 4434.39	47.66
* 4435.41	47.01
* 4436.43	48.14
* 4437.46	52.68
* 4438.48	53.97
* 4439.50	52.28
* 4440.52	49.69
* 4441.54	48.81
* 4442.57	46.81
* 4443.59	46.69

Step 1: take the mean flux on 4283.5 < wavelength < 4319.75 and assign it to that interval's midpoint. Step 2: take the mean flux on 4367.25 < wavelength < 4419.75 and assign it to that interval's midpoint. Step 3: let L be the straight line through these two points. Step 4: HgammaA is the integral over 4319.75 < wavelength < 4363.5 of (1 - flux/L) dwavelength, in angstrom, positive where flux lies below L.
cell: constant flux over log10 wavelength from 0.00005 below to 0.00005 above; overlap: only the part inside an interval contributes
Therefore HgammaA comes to 3.0 angstrom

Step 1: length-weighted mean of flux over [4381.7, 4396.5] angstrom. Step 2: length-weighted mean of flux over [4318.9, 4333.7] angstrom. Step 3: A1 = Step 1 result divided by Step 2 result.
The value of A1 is 1.0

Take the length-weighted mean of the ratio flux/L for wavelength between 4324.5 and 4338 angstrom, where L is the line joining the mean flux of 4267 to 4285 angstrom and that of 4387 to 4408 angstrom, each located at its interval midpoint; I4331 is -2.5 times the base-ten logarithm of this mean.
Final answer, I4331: 0.06 mag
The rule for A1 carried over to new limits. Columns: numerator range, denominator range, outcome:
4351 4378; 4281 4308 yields 1.05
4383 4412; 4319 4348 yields 1.12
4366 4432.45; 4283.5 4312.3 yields 1.03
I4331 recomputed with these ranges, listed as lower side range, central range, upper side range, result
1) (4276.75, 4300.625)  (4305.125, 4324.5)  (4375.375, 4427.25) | 0.02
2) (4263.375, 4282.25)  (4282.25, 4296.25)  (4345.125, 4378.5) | 0.03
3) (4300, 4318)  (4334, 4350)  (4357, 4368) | 0.24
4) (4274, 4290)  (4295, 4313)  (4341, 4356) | 0.00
